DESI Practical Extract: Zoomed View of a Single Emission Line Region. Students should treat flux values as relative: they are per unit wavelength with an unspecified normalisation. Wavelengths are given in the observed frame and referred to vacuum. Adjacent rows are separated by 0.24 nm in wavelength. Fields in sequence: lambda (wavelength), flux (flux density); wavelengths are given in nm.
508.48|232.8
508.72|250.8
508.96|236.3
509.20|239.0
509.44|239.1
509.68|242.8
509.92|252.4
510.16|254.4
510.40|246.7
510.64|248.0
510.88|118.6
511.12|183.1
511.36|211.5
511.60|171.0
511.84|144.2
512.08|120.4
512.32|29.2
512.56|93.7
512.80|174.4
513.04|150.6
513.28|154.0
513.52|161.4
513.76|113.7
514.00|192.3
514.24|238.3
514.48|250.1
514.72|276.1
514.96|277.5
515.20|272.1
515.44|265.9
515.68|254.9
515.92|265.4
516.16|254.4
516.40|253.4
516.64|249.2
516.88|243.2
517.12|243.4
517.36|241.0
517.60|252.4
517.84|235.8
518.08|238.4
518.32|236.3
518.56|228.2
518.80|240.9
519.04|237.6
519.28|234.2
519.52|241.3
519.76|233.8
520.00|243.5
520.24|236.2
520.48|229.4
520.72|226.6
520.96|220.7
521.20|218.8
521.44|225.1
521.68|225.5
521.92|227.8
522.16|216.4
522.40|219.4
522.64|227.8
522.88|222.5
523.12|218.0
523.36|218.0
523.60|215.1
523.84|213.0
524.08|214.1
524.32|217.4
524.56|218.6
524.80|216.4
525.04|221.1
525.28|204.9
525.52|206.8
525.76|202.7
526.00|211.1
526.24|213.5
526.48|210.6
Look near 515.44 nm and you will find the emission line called Mg II 2798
